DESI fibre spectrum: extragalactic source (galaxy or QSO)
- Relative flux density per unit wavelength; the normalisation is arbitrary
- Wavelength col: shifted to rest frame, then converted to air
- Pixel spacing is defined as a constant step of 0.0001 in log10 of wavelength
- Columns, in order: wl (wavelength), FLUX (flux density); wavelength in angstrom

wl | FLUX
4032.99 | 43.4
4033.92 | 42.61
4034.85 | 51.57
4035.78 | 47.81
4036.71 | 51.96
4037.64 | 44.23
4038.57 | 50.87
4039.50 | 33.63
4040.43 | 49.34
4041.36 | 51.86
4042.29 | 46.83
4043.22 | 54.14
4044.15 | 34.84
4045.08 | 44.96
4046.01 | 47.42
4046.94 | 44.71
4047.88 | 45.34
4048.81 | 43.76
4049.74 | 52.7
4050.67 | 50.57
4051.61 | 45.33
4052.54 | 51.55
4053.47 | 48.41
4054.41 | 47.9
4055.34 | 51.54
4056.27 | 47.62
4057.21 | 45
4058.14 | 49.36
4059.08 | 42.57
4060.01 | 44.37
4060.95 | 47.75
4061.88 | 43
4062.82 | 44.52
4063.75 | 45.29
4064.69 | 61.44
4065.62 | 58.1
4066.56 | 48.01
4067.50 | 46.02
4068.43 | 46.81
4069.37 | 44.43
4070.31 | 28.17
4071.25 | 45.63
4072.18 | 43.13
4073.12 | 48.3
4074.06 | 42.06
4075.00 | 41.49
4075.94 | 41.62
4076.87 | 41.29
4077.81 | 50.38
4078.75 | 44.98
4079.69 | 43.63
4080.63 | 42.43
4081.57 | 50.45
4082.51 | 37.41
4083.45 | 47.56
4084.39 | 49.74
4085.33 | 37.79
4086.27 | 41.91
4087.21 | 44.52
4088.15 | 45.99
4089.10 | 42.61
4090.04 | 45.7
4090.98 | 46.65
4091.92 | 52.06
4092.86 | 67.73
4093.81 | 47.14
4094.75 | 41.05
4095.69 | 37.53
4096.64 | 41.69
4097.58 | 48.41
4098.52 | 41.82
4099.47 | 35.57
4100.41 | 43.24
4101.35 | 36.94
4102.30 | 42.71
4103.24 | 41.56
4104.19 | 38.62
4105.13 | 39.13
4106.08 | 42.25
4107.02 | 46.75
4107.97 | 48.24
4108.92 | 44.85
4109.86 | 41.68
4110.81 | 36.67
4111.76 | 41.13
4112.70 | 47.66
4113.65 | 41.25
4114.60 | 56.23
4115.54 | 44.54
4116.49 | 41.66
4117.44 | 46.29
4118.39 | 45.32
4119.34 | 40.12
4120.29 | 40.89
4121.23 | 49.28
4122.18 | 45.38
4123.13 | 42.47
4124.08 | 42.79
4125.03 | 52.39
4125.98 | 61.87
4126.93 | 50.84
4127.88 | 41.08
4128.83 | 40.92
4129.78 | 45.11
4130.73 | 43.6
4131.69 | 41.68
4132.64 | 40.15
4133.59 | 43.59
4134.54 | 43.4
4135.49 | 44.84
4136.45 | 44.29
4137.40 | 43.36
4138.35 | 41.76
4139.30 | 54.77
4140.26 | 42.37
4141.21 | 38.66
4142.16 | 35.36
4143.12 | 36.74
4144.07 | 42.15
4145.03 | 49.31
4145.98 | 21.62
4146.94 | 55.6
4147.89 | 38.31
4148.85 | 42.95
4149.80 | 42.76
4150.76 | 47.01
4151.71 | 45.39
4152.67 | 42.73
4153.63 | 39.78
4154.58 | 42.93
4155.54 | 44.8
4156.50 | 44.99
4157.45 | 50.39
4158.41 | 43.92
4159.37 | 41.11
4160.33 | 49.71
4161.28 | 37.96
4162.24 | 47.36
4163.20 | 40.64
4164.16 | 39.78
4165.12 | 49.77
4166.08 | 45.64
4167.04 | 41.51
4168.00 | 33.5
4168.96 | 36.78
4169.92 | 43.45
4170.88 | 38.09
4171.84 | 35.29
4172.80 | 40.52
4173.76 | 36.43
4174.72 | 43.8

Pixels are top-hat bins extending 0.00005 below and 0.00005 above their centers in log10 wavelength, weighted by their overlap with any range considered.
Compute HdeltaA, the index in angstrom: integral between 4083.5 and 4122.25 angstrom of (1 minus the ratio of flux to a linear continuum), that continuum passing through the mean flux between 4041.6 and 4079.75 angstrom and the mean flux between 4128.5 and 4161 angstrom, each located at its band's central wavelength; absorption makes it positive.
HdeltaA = 0.4 angstrom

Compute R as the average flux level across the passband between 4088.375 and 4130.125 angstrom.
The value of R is 44.7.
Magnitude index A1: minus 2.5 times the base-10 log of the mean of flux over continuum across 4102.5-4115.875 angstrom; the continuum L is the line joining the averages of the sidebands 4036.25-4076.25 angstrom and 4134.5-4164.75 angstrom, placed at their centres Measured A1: 0.022 mag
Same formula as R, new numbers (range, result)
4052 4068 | 48.4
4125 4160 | 43.8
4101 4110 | 42.4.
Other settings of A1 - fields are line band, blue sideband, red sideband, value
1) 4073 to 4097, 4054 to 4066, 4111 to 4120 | 0.04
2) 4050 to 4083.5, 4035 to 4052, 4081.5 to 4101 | 0.00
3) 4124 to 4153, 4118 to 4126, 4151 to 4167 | 0.03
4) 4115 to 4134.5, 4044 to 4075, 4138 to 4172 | -0.03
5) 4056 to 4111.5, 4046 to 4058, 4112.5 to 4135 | 0.05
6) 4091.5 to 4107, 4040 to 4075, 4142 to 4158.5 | 0.03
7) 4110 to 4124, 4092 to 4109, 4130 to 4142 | -0.01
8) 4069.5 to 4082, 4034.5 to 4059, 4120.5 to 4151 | 0.07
